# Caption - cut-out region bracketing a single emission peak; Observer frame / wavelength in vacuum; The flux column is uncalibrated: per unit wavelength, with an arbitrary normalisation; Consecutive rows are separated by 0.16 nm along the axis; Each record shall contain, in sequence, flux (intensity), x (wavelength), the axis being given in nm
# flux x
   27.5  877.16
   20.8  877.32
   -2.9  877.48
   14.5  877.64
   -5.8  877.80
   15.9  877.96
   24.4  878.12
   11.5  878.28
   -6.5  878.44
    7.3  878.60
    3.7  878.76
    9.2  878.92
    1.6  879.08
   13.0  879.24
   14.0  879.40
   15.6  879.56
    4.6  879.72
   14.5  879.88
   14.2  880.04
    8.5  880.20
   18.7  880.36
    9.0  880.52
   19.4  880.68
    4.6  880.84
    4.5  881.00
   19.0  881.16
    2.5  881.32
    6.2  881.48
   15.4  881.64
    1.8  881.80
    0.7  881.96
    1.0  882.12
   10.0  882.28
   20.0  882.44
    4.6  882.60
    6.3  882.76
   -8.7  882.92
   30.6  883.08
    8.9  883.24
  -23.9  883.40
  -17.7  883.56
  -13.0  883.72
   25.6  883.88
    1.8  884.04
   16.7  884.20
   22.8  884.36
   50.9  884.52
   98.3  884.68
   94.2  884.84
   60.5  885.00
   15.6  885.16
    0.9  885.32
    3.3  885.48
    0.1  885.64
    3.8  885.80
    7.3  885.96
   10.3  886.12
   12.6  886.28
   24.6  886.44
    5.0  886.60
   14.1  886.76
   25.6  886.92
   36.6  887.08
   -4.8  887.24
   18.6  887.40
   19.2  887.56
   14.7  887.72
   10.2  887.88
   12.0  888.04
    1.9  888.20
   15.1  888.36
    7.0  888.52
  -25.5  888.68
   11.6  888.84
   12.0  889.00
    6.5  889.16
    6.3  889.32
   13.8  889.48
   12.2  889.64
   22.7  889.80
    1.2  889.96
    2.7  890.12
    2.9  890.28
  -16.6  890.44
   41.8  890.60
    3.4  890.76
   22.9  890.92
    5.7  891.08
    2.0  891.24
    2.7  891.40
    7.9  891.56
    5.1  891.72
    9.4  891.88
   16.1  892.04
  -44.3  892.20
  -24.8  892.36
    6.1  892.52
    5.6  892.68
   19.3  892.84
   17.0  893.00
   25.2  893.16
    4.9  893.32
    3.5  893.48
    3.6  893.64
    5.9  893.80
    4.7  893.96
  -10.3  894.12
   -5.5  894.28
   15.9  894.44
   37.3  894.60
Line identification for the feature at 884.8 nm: H-beta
